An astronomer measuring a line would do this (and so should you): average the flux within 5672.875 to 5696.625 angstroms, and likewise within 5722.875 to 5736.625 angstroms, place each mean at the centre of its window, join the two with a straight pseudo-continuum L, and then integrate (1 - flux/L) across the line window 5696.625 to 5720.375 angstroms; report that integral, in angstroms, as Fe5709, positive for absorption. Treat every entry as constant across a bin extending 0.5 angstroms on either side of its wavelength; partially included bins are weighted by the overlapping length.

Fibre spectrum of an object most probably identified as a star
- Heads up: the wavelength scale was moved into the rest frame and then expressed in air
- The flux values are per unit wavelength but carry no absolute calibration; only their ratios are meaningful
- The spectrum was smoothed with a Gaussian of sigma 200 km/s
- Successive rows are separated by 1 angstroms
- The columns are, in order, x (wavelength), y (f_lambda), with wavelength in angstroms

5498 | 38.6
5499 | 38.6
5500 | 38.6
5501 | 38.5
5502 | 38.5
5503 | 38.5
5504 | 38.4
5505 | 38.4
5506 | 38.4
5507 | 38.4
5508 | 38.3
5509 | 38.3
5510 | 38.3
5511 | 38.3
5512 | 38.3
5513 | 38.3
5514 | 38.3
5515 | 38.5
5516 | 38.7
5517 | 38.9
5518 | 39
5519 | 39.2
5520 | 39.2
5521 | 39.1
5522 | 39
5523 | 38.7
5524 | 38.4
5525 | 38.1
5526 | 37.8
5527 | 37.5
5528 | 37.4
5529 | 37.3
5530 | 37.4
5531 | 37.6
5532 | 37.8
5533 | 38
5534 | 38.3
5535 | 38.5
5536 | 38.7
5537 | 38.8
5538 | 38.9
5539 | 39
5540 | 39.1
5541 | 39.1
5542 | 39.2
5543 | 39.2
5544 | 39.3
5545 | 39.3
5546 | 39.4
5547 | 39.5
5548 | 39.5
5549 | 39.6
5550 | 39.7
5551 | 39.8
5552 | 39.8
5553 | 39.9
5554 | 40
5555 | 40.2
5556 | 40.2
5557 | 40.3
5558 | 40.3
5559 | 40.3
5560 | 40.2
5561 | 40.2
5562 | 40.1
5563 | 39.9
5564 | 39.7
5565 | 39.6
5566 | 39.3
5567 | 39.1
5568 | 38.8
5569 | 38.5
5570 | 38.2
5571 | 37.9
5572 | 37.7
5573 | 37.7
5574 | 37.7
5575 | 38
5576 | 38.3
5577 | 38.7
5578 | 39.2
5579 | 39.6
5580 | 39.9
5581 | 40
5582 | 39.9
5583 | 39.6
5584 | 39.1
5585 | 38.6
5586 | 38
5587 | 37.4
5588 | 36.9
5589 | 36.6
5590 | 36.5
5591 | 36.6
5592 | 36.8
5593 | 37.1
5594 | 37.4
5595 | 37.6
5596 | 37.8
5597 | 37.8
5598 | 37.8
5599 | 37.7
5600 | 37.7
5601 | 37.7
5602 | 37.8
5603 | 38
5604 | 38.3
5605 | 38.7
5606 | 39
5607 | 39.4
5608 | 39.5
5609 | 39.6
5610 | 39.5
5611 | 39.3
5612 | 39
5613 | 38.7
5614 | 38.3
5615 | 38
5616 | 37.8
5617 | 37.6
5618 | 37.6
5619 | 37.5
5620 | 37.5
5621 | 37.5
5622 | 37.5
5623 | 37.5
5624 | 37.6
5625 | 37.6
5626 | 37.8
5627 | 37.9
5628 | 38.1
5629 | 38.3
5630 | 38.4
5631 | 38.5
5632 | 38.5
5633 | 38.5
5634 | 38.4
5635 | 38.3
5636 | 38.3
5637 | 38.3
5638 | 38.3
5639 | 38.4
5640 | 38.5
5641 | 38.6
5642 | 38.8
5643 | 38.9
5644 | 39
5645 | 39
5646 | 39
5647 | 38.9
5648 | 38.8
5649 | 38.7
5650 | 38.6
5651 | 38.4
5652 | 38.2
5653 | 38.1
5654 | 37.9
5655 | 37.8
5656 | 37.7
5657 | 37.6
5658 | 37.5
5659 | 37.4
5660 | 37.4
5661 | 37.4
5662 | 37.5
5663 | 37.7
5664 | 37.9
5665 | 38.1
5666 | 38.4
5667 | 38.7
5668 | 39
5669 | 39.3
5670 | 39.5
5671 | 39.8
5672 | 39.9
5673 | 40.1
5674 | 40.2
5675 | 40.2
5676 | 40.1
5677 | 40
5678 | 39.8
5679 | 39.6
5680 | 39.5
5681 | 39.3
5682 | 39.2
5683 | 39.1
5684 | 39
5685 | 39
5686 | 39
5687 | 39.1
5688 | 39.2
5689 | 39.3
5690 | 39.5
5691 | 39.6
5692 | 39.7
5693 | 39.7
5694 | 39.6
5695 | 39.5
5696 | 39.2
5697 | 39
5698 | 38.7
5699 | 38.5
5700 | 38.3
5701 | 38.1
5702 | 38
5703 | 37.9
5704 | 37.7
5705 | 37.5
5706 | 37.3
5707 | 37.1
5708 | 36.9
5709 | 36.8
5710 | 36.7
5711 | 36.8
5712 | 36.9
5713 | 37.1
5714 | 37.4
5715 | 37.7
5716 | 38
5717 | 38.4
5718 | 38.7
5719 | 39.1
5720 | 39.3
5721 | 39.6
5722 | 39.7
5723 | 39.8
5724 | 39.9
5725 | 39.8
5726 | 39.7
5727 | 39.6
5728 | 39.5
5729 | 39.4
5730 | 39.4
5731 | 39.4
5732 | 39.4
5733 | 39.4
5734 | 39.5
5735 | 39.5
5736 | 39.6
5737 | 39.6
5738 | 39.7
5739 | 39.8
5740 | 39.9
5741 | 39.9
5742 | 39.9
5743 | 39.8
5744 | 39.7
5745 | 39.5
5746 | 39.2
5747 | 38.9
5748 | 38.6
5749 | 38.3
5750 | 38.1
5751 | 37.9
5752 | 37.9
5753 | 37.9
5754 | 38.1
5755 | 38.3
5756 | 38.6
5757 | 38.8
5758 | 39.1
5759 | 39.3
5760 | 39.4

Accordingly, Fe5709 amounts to 1.0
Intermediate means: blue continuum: 39.5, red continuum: 39.6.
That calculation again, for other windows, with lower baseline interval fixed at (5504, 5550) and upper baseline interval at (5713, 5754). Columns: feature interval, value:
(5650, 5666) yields 0.5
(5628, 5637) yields 0.1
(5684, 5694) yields -0.1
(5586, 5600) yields 0.5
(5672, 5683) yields -0.2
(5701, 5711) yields 0.4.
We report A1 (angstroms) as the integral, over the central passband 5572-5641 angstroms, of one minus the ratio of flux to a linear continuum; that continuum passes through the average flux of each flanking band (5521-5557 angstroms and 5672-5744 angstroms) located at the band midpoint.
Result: 1.31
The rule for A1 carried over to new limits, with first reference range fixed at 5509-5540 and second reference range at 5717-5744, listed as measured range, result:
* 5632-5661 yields 0.6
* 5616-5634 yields 0.5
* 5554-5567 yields -0.5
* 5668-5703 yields 0.0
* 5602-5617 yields 0.1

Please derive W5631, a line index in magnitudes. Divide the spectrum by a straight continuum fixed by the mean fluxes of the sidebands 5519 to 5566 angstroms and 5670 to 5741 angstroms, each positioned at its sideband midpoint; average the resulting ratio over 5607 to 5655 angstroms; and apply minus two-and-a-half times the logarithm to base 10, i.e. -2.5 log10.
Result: 0.02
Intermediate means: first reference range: 39.1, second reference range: 39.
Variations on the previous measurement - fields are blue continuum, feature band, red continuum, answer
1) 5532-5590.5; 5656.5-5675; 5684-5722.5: 0.00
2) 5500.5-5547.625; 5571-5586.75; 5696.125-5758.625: 0.00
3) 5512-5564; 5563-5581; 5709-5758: 0.01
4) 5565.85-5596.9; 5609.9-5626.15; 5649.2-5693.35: 0.01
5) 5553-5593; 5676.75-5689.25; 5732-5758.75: -0.01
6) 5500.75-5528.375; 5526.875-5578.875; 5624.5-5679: -0.01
